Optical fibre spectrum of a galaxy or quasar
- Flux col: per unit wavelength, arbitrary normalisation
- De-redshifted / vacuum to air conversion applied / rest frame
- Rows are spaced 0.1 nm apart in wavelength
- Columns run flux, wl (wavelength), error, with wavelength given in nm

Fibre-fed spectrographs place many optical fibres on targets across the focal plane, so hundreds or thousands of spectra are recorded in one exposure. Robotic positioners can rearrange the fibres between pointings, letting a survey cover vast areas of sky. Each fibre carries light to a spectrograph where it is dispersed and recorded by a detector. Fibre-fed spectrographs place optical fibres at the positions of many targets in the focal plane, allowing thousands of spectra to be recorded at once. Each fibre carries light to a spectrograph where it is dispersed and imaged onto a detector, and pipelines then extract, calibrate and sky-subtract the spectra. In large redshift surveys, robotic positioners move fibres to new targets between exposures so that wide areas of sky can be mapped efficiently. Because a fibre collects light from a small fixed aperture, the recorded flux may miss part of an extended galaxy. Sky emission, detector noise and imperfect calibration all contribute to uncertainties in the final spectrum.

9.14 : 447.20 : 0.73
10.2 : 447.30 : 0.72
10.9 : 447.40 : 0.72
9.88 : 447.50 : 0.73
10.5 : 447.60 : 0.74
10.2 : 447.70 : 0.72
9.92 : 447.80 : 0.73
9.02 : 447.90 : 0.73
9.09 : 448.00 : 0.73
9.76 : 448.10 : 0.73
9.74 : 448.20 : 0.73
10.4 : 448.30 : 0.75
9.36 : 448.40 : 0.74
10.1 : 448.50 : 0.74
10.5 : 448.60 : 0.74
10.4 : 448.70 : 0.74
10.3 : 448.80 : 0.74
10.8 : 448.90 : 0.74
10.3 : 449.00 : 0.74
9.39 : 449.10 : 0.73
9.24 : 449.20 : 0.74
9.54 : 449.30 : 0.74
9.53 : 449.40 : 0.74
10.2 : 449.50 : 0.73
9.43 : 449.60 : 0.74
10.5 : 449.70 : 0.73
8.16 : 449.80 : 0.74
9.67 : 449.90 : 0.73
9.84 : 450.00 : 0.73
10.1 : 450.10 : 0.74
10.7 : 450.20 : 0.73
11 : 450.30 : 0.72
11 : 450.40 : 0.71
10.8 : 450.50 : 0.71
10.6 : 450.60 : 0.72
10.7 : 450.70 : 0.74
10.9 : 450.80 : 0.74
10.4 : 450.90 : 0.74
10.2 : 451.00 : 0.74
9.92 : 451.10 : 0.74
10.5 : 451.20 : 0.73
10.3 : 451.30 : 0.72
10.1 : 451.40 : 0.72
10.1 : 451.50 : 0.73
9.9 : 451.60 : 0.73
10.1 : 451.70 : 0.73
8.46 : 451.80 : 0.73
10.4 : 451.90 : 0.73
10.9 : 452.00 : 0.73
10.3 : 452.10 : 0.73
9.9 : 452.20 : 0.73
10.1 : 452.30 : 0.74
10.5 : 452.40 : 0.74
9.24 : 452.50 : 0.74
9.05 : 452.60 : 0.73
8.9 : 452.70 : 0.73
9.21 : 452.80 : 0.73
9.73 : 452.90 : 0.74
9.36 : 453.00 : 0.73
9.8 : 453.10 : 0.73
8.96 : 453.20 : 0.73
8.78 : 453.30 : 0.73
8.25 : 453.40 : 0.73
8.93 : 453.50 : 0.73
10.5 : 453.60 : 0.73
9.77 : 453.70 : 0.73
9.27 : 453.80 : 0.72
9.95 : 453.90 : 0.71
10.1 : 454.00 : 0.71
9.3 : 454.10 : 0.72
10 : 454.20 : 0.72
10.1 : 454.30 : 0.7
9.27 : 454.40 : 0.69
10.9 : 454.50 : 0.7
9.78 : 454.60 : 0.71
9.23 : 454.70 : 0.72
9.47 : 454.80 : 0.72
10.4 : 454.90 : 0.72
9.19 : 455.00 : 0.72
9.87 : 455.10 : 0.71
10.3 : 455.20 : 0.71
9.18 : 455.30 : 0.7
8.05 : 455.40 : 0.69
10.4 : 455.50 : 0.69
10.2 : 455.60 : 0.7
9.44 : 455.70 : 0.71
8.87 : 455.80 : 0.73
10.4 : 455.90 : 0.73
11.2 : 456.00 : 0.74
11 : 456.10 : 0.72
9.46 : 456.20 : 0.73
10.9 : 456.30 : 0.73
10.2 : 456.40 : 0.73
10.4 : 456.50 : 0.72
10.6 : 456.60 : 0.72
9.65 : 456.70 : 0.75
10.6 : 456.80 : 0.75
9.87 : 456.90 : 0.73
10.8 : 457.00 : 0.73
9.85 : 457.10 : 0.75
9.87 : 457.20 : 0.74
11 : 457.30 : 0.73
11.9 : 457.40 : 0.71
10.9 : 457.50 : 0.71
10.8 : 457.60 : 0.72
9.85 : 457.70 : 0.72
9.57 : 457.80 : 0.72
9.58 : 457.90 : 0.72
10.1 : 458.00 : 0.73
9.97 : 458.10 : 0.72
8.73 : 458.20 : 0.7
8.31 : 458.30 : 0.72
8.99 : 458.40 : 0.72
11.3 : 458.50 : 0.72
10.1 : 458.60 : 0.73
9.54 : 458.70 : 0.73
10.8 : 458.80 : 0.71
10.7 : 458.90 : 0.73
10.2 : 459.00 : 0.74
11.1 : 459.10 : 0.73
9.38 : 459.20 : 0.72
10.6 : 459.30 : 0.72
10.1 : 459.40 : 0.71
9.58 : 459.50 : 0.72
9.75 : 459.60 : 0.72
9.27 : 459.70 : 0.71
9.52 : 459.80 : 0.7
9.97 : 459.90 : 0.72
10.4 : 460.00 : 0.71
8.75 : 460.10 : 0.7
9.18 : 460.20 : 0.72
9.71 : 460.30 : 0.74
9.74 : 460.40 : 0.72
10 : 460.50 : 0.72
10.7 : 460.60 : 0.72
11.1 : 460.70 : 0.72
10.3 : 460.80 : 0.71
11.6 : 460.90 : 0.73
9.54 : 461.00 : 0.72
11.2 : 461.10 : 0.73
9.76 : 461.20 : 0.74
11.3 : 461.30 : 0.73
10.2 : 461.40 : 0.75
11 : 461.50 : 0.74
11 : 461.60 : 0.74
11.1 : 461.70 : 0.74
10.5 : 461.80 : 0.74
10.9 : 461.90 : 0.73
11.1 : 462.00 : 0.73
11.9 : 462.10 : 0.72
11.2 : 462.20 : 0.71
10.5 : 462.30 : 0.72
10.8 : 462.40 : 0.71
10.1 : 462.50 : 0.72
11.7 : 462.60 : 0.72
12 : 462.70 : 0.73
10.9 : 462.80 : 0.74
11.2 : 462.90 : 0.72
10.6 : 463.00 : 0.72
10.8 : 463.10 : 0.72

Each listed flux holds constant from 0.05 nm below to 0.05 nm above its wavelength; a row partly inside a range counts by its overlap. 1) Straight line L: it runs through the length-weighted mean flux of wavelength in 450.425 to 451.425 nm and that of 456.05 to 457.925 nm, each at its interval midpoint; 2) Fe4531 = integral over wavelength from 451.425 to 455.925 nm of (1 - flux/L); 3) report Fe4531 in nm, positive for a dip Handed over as 0.33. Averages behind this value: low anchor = 10.5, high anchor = 10.4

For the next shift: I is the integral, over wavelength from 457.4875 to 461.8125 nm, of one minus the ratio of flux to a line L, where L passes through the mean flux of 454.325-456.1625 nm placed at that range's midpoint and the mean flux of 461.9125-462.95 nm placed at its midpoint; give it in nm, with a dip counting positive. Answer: 0.21 nm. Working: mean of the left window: 9.84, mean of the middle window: 10.1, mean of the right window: 11.1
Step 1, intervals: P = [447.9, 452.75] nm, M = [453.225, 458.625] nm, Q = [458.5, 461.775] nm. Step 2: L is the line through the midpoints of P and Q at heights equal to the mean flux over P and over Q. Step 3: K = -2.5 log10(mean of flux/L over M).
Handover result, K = 0.026 mag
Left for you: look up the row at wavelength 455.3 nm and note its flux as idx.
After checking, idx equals 9.18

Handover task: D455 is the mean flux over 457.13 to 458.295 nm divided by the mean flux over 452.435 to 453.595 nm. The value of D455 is 1.10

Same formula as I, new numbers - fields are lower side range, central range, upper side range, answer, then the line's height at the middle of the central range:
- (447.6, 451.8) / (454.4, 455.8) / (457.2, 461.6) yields 0.06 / 10.1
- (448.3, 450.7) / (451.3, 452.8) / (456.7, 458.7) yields 0.04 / 10.1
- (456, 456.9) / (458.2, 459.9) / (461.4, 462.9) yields 0.12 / 10.7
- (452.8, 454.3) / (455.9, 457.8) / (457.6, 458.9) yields -0.15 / 9.72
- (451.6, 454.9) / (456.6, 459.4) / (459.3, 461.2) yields -0.07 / 9.91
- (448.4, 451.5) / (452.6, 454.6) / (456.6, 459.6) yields 0.12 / 10.1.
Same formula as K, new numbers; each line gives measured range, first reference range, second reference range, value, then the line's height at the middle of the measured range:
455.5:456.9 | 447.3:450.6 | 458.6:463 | 0.01 mag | 10.3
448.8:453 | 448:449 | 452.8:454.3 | -0.02 mag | 9.81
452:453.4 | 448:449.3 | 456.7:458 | 0.07 mag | 10.1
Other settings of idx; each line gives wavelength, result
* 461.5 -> 11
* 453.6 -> 10.5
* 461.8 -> 10.5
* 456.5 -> 10.4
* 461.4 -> 10.2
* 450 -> 9.84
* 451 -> 10.2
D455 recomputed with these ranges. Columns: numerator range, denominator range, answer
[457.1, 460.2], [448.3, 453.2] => 1.00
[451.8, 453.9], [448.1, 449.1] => 0.94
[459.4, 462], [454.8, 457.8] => 1.01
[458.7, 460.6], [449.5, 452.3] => 0.98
